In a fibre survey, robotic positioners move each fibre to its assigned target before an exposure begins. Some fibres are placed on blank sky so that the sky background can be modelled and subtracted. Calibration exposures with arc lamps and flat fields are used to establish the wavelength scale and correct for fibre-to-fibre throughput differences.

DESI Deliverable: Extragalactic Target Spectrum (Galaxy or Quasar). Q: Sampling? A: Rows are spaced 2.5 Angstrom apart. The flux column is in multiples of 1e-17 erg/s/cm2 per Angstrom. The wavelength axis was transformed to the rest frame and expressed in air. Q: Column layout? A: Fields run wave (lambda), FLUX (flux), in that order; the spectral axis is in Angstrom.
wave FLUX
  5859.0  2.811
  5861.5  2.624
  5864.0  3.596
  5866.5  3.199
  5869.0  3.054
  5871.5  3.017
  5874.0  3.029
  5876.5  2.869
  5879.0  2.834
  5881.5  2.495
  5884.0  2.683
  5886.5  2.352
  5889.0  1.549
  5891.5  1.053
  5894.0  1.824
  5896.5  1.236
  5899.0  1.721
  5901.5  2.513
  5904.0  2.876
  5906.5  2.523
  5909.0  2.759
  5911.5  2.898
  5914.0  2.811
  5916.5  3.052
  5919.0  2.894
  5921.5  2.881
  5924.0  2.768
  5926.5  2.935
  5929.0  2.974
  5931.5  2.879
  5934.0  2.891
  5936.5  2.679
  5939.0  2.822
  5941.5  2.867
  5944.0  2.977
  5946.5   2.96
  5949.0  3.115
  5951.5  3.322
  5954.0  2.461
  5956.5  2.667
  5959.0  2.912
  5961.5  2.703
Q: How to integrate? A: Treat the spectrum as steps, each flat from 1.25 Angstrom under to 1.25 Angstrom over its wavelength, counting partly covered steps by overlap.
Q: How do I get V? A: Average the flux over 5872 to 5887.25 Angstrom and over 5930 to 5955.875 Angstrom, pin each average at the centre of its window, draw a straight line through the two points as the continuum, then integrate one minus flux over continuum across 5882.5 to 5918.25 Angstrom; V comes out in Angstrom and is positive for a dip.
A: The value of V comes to 6.5 Angstrom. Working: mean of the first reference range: 2.74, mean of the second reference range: 2.89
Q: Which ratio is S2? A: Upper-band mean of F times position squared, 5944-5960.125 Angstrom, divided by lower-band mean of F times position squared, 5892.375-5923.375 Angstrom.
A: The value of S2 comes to 1.19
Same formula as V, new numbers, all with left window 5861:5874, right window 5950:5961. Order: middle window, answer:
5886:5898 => 5.9 Angstrom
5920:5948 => 0.3 Angstrom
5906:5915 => 0.7 Angstrom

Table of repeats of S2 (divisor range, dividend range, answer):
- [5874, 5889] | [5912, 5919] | 1.14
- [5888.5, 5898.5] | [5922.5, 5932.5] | 2.05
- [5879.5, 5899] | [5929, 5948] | 1.53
